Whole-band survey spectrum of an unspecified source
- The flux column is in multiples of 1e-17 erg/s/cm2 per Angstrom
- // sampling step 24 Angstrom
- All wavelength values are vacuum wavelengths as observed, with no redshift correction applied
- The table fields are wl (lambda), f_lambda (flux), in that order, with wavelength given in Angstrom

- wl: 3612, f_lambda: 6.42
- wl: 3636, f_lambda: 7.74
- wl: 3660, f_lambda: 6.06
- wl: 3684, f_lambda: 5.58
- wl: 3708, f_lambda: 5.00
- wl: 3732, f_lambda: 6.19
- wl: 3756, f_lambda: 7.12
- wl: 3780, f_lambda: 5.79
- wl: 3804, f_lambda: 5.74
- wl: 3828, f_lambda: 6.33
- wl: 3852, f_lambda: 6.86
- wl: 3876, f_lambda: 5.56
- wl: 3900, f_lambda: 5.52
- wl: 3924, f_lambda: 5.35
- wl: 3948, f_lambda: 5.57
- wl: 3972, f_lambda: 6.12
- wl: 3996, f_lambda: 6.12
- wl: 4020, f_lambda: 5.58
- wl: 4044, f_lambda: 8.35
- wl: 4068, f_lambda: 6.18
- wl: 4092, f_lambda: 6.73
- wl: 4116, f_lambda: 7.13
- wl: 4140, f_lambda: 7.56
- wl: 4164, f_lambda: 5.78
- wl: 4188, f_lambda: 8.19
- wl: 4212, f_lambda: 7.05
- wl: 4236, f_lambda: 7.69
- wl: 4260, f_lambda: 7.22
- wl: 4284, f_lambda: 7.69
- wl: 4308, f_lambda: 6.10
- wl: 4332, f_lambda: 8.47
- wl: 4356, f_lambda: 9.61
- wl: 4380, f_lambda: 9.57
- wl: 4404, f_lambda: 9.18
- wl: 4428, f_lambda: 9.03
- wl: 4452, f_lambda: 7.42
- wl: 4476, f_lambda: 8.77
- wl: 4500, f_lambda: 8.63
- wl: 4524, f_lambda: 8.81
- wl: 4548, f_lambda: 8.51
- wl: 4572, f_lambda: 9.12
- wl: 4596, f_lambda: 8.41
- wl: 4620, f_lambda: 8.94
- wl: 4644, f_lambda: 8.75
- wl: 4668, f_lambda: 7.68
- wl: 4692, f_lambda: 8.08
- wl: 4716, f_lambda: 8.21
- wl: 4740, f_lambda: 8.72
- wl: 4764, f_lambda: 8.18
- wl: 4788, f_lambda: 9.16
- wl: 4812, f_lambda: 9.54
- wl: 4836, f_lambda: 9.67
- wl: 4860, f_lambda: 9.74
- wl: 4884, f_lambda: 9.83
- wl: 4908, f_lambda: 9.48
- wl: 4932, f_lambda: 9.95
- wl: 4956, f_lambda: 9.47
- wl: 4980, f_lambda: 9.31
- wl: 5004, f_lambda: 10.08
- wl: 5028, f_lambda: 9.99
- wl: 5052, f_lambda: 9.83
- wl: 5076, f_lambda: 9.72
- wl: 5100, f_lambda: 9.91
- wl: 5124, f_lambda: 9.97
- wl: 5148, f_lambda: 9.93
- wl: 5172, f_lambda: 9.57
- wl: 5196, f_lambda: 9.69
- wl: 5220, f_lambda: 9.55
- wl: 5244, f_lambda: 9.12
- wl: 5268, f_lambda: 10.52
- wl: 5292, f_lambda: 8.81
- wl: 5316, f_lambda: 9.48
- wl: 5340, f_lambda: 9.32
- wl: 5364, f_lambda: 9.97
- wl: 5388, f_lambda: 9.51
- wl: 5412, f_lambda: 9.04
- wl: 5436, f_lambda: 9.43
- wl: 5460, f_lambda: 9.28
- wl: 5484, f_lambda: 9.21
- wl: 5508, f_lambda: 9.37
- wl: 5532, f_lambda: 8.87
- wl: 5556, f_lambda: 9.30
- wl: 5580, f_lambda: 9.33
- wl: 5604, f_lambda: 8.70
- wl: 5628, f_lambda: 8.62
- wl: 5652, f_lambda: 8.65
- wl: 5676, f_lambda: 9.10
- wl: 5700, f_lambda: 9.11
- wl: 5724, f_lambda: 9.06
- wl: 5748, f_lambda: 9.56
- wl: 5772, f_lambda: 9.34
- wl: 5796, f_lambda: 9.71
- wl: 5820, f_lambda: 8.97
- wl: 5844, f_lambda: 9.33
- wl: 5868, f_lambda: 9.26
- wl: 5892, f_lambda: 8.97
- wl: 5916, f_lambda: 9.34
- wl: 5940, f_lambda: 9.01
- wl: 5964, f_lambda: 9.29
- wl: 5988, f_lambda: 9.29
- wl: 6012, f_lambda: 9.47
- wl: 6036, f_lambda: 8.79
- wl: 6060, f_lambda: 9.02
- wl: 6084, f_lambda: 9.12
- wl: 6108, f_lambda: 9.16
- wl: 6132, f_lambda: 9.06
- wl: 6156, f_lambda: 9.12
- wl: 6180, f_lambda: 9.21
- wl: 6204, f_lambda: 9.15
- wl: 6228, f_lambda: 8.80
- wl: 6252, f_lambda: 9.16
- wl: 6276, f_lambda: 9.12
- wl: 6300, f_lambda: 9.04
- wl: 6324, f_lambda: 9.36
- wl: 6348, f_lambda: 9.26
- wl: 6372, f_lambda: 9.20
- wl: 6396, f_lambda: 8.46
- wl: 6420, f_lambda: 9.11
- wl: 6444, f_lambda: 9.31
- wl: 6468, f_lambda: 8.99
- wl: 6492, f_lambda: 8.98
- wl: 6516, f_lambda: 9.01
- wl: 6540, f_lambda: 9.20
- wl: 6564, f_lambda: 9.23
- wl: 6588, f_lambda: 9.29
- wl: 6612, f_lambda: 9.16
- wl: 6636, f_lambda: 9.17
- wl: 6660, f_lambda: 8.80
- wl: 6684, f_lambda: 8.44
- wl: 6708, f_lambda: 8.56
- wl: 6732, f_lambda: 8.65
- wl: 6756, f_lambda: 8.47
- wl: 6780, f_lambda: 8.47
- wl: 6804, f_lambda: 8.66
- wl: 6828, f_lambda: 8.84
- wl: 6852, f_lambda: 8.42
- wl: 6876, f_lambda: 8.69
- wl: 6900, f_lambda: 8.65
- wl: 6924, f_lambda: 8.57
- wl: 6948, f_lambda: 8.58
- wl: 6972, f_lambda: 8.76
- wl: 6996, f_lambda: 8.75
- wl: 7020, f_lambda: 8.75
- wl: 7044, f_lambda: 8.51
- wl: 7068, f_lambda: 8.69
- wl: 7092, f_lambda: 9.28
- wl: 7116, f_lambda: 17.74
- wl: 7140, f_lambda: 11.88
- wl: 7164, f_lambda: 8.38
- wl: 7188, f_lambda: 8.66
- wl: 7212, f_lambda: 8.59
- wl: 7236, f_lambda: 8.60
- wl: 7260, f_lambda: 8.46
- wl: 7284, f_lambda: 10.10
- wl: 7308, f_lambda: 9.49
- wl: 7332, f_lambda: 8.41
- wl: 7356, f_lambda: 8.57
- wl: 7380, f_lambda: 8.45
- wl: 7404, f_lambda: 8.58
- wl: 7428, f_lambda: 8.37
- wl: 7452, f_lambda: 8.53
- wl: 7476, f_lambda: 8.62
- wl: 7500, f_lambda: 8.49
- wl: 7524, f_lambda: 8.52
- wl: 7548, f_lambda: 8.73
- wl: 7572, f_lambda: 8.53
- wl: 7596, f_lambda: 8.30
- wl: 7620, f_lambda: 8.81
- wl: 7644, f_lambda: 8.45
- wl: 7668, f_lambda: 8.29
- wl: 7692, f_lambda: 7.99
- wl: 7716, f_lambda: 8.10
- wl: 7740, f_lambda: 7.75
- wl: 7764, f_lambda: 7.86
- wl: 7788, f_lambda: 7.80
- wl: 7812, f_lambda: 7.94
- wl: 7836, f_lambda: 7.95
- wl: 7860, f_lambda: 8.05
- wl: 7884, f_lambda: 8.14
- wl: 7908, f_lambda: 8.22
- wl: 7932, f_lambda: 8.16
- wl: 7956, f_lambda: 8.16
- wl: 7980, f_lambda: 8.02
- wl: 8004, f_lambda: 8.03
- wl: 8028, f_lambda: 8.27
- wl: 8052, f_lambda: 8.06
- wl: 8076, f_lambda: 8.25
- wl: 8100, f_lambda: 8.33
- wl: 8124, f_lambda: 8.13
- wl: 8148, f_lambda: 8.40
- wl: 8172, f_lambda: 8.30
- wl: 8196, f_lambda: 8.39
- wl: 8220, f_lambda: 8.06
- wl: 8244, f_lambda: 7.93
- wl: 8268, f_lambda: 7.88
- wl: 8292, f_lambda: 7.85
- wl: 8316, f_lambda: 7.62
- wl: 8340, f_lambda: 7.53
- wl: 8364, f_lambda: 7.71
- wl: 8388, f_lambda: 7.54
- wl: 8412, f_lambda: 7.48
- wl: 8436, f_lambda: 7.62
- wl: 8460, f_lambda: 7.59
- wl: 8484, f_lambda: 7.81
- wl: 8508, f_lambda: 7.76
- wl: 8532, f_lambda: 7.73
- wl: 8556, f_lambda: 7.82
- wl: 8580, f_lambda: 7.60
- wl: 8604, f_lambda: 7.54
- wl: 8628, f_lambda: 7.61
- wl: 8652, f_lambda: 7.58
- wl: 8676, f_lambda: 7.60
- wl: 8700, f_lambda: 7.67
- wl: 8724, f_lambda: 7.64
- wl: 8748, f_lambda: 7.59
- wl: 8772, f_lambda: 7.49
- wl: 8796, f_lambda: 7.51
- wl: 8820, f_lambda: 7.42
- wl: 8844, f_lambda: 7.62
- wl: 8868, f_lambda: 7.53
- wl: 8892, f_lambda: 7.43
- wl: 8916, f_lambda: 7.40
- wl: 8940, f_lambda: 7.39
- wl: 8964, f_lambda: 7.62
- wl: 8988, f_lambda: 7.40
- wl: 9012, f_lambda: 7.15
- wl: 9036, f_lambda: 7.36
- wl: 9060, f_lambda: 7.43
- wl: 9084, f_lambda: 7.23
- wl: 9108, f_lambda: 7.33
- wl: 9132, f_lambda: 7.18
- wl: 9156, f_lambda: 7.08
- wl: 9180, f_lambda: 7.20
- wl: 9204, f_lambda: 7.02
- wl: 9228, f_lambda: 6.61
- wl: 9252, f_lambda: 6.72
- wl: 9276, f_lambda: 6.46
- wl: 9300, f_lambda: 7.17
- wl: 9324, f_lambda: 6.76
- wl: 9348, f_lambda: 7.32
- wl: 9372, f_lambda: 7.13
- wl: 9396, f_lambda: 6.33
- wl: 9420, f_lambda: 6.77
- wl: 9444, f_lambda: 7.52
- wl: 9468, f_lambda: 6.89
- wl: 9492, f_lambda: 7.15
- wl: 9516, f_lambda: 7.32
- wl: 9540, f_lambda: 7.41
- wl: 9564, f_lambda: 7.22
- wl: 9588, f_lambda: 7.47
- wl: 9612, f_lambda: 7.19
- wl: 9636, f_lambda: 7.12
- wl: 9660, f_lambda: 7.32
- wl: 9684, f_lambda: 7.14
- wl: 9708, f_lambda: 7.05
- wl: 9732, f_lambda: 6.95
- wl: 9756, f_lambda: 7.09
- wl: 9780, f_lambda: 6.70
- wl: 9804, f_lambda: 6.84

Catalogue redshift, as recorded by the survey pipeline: 0.08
